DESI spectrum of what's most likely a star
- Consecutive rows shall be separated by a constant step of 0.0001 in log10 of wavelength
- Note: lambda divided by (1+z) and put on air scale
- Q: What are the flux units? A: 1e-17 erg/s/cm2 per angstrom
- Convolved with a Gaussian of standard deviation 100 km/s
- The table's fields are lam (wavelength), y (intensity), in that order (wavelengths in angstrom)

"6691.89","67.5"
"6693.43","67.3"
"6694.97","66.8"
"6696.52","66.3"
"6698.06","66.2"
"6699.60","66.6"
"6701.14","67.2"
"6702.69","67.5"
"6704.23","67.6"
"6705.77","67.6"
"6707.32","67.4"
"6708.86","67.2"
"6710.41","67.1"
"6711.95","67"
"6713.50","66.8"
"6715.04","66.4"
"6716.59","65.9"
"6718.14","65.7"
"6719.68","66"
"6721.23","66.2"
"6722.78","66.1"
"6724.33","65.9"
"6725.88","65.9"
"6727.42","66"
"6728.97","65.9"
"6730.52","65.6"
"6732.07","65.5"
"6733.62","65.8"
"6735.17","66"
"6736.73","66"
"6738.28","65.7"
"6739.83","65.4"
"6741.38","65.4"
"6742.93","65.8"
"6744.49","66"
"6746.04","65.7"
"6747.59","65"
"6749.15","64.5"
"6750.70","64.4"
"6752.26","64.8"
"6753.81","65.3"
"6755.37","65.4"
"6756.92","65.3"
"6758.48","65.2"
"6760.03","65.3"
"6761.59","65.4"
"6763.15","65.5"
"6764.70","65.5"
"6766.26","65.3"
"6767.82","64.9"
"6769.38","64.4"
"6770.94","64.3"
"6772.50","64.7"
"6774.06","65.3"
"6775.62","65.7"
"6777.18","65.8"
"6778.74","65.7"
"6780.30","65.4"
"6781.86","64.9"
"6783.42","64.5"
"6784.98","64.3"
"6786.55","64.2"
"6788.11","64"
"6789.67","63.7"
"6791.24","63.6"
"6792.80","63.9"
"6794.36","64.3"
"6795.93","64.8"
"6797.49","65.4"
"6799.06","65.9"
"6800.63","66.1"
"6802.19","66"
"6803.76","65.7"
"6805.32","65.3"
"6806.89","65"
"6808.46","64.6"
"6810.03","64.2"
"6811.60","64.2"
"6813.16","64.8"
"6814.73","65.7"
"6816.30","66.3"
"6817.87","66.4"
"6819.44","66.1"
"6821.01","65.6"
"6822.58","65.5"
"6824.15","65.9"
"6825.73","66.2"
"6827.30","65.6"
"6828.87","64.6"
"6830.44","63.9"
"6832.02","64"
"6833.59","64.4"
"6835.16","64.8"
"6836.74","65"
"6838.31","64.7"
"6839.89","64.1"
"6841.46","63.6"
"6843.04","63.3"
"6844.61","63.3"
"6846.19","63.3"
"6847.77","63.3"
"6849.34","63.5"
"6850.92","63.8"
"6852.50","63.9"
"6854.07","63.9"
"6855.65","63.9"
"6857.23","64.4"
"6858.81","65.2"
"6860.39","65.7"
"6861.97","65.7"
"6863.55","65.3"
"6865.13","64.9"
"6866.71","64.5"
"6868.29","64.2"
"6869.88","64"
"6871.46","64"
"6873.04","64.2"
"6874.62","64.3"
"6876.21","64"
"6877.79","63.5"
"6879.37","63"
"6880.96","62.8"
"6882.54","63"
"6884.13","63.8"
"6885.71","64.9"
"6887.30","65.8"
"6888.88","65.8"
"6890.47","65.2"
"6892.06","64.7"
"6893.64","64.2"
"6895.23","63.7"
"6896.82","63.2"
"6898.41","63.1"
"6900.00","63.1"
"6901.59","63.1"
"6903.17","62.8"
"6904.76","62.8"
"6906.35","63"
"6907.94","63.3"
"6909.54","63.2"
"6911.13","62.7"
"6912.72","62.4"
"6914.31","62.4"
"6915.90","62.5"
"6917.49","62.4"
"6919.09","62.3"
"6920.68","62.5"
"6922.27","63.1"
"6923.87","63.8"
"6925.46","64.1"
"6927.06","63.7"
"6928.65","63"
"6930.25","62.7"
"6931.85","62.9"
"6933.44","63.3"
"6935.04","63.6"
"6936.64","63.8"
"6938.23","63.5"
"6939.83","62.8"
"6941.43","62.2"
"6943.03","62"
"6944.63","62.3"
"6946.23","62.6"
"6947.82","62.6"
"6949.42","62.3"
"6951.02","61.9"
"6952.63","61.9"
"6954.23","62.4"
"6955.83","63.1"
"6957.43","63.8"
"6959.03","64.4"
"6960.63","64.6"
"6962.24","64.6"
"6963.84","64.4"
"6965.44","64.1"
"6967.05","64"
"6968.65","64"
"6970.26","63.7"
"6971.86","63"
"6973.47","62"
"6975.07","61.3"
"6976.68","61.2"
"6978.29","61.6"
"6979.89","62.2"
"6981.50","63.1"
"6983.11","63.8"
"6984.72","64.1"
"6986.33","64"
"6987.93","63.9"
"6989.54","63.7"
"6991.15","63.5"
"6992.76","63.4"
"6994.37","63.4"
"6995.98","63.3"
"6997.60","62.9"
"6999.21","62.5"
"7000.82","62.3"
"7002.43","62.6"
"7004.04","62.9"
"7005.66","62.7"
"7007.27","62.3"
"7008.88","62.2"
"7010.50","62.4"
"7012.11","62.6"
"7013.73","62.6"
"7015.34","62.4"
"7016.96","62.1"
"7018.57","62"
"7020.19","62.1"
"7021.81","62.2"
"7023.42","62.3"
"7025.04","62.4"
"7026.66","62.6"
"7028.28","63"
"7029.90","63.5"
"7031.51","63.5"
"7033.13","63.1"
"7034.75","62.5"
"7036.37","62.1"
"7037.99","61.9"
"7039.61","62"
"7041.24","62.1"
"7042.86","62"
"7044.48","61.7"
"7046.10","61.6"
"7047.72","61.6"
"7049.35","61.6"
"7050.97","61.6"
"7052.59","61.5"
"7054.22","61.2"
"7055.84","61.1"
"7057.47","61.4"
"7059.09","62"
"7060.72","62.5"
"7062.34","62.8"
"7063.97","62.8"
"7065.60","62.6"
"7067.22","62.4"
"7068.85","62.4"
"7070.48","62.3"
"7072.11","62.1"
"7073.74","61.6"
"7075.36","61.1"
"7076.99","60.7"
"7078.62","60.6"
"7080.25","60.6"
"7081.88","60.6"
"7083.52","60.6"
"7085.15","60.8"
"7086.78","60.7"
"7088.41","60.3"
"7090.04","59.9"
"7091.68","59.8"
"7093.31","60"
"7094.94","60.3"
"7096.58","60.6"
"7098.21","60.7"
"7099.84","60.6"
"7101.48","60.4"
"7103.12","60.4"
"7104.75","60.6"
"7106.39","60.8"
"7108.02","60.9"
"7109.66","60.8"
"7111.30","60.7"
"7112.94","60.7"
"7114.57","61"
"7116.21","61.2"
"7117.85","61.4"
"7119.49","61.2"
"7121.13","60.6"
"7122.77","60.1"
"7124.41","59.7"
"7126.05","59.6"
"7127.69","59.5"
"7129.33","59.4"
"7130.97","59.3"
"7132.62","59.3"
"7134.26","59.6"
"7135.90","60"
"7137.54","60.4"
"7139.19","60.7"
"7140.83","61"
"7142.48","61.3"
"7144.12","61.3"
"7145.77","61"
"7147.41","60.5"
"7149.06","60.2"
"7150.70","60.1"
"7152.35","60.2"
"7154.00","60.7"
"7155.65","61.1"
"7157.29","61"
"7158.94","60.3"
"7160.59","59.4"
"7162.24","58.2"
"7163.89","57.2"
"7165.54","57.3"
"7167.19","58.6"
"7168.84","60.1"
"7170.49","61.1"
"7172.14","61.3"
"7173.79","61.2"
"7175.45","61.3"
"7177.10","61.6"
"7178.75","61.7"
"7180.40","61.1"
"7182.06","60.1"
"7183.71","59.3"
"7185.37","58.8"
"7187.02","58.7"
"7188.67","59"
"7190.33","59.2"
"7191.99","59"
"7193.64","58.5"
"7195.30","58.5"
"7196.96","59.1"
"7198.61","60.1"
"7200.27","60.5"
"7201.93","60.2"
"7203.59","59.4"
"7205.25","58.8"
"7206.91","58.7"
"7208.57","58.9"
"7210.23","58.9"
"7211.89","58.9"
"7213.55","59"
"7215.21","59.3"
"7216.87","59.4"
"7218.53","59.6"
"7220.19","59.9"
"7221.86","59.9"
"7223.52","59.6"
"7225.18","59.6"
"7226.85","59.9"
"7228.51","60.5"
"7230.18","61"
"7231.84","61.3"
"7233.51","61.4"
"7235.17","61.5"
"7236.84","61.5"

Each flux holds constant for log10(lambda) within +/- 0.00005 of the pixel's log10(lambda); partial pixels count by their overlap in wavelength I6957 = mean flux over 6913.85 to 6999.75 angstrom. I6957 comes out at 63.1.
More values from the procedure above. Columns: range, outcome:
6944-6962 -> 63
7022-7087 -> 61.9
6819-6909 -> 64.2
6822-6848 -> 64.4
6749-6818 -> 65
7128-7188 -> 60.1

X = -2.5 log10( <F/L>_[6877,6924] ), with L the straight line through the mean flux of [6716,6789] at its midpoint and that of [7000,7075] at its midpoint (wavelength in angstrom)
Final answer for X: 0.01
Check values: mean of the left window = 65.3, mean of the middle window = 63.4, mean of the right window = 62.2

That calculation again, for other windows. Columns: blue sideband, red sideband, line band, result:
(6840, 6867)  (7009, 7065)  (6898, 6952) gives 0.01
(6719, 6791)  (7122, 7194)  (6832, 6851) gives 0.00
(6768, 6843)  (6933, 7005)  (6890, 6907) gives 0.01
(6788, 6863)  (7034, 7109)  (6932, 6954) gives 0.01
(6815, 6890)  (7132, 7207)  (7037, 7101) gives 0.00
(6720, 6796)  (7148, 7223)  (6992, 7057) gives -0.01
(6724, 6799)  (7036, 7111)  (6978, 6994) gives -0.02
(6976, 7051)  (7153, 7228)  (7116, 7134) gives 0.01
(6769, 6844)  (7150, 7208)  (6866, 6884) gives 0.00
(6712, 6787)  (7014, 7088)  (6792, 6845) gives -0.01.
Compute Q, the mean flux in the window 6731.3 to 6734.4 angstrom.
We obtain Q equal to 65.7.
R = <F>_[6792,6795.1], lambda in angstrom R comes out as 64.3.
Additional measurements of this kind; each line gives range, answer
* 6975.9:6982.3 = 62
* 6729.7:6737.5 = 65.7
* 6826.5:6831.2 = 64.8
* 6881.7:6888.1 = 64.4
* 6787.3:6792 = 63.8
